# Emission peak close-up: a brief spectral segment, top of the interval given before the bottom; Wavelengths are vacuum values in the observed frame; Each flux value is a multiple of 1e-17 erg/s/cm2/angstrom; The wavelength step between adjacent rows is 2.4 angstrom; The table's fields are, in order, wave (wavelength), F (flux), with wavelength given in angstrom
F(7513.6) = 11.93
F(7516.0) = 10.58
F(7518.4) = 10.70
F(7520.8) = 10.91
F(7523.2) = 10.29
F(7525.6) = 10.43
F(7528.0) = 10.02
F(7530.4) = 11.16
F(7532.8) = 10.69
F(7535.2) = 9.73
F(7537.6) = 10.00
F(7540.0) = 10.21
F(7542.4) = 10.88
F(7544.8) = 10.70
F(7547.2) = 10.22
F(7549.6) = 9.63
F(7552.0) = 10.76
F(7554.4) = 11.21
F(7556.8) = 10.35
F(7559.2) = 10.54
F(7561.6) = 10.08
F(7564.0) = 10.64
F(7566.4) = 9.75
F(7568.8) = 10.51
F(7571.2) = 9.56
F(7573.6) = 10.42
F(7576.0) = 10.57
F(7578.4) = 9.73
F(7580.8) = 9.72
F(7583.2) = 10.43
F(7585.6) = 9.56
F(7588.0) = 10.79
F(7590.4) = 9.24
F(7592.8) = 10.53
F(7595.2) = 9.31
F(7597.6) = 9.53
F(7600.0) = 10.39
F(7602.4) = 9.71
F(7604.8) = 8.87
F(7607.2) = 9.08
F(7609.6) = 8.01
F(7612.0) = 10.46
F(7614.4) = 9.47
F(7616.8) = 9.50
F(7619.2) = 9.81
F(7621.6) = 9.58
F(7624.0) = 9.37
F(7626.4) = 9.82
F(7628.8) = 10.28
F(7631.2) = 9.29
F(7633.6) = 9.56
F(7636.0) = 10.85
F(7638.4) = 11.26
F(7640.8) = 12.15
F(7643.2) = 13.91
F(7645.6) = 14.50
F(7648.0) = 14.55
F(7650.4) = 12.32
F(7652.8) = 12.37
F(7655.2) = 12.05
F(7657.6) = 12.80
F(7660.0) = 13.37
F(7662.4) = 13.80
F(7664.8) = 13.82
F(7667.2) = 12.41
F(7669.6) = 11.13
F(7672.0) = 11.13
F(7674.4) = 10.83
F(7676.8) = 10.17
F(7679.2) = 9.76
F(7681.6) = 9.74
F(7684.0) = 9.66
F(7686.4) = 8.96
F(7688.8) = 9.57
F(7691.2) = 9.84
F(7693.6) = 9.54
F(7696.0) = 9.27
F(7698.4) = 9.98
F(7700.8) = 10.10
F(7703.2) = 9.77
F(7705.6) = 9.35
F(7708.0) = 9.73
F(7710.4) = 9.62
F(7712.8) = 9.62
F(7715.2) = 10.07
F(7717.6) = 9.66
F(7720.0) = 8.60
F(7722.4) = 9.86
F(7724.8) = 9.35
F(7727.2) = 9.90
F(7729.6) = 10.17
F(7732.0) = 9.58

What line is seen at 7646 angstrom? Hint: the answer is [S II]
